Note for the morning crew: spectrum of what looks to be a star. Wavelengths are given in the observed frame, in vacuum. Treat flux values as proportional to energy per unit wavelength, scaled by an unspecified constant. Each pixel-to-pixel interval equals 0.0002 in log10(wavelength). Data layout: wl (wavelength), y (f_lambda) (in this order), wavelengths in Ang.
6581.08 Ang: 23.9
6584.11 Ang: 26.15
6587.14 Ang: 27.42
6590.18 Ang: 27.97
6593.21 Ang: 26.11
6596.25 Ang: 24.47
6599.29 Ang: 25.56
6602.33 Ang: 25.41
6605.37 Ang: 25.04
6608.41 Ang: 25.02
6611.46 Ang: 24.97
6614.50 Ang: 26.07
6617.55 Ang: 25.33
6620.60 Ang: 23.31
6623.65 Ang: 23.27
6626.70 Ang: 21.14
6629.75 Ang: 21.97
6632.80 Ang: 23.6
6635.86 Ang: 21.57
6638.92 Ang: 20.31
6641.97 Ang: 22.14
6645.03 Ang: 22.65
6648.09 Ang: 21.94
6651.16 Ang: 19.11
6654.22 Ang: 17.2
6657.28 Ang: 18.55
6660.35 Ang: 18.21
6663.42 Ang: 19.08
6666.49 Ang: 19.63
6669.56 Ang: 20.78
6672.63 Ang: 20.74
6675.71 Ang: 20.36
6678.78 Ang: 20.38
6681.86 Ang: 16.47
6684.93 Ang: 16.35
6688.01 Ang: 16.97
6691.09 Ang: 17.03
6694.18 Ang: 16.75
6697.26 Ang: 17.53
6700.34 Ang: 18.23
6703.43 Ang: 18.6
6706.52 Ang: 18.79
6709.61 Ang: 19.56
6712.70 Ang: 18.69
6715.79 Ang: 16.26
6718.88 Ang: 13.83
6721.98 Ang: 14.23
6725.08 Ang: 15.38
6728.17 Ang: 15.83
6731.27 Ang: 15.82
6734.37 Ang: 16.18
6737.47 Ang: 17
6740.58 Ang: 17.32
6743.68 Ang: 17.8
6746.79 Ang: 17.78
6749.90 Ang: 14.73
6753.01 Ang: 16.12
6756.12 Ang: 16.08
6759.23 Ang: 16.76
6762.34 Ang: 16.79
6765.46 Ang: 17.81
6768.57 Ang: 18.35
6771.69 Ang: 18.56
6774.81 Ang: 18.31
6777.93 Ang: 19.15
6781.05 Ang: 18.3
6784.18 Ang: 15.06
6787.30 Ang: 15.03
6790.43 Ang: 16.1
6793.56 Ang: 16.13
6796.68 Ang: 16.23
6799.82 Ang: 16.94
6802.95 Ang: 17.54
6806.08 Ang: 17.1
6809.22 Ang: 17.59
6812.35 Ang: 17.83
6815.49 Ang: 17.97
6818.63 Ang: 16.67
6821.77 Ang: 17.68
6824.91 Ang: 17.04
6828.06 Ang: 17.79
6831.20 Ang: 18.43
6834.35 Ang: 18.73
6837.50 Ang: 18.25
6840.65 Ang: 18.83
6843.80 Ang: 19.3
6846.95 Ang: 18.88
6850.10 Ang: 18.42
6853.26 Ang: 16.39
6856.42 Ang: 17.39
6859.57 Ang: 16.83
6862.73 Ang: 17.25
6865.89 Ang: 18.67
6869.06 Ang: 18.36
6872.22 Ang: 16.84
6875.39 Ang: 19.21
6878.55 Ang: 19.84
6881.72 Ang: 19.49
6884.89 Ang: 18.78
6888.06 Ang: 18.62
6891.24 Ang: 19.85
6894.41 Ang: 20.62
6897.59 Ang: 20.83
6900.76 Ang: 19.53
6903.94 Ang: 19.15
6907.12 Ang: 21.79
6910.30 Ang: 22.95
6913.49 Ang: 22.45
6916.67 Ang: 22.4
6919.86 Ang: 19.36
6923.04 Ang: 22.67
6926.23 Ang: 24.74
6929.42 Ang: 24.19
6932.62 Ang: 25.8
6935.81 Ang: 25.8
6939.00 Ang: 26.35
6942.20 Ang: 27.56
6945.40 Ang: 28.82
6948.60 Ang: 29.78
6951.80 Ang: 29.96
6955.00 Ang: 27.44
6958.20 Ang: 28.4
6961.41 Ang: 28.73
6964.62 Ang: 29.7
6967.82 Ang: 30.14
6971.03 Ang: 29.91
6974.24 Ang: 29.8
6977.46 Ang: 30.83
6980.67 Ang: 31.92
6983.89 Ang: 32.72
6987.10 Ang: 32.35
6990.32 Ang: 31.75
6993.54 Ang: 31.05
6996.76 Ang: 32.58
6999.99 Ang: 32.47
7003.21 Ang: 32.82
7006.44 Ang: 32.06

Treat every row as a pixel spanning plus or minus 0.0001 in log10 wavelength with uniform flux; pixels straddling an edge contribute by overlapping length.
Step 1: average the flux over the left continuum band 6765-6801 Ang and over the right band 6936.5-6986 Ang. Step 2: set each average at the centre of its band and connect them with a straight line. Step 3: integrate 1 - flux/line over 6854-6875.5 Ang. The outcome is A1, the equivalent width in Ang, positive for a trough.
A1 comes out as 4.9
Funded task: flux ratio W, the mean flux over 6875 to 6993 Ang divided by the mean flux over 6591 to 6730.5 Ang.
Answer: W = 1.2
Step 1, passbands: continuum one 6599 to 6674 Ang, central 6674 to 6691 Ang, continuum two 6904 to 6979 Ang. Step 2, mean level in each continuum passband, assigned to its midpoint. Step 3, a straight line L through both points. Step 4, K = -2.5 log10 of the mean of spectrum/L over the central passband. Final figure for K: 0.25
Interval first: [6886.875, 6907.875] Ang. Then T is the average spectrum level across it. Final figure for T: 20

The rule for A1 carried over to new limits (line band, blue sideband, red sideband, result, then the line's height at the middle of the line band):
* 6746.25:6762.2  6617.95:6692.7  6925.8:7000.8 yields 4.7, 23.1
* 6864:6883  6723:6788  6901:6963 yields 3.1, 22.3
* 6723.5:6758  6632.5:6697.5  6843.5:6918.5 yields 5.3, 19.4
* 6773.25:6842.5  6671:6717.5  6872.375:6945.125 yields 9.5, 20.2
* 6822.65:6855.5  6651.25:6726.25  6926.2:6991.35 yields 8.0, 24.1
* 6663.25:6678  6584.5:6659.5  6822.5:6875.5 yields 1.3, 22.2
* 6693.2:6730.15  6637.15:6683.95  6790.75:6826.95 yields 3.8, 18.9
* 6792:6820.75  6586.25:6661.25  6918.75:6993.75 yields 9.8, 26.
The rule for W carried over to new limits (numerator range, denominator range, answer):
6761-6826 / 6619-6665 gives 0.82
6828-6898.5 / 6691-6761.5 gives 1.11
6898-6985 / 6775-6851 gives 1.50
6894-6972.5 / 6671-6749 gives 1.46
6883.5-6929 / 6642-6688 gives 1.09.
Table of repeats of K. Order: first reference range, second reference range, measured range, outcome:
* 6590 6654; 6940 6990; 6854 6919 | 0.41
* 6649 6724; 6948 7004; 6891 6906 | 0.33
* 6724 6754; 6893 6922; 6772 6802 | 0.05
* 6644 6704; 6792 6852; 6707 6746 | 0.11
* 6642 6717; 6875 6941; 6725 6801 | 0.18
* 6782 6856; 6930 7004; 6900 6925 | 0.18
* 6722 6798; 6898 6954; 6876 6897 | 0.15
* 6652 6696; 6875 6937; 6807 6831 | 0.16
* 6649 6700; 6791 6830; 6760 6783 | -0.03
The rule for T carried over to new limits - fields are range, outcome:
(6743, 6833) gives 17.2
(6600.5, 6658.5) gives 22.6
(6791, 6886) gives 17.9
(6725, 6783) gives 17.1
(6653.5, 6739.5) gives 17.7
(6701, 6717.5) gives 18.3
